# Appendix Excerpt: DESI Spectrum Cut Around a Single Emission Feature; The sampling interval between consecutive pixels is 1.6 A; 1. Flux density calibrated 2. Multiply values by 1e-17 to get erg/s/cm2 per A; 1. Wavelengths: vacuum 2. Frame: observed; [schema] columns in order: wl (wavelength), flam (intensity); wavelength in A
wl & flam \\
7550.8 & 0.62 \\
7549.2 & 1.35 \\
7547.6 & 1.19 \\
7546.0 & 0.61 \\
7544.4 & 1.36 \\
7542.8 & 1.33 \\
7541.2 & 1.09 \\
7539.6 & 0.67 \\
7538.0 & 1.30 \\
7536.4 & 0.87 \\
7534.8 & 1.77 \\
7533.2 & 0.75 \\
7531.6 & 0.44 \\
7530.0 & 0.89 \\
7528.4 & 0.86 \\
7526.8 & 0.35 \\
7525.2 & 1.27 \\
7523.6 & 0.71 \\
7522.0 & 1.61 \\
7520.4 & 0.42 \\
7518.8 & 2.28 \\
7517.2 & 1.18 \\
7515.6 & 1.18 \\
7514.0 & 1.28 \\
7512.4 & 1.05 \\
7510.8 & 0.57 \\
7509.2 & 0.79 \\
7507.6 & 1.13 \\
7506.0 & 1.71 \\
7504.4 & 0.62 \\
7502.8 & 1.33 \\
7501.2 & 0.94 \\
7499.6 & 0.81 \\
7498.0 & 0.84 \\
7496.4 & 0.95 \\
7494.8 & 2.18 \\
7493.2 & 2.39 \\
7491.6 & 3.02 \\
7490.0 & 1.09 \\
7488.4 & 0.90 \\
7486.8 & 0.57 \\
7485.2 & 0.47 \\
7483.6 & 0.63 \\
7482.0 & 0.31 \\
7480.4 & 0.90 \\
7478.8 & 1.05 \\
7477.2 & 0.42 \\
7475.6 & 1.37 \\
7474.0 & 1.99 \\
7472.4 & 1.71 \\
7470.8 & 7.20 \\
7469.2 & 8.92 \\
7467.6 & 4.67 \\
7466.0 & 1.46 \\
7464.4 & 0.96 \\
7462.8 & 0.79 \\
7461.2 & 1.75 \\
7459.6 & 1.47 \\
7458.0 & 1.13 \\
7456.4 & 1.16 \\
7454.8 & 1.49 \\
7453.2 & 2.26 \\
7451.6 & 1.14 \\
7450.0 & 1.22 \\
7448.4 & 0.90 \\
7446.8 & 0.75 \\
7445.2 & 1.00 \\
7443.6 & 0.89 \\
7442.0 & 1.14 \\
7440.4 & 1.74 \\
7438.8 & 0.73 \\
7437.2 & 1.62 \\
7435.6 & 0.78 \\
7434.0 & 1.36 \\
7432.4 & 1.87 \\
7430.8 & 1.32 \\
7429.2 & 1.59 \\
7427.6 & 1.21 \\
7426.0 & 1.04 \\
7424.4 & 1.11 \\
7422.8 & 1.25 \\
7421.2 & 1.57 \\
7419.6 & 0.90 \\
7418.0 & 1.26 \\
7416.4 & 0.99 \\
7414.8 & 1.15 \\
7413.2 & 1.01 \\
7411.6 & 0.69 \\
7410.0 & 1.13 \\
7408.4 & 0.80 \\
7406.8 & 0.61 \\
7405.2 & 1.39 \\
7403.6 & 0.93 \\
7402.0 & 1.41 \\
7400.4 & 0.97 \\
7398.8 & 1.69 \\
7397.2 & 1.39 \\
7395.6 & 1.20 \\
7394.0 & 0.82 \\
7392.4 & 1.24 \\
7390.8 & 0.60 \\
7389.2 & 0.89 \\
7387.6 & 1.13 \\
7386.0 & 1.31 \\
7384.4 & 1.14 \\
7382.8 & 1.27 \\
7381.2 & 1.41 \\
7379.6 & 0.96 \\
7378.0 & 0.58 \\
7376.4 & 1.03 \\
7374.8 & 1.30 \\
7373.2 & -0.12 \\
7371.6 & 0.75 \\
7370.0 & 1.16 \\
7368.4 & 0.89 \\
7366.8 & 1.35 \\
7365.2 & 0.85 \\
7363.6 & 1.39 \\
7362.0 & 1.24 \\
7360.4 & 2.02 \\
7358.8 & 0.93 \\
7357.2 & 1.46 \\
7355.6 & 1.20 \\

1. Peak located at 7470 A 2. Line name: H-alpha 6563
